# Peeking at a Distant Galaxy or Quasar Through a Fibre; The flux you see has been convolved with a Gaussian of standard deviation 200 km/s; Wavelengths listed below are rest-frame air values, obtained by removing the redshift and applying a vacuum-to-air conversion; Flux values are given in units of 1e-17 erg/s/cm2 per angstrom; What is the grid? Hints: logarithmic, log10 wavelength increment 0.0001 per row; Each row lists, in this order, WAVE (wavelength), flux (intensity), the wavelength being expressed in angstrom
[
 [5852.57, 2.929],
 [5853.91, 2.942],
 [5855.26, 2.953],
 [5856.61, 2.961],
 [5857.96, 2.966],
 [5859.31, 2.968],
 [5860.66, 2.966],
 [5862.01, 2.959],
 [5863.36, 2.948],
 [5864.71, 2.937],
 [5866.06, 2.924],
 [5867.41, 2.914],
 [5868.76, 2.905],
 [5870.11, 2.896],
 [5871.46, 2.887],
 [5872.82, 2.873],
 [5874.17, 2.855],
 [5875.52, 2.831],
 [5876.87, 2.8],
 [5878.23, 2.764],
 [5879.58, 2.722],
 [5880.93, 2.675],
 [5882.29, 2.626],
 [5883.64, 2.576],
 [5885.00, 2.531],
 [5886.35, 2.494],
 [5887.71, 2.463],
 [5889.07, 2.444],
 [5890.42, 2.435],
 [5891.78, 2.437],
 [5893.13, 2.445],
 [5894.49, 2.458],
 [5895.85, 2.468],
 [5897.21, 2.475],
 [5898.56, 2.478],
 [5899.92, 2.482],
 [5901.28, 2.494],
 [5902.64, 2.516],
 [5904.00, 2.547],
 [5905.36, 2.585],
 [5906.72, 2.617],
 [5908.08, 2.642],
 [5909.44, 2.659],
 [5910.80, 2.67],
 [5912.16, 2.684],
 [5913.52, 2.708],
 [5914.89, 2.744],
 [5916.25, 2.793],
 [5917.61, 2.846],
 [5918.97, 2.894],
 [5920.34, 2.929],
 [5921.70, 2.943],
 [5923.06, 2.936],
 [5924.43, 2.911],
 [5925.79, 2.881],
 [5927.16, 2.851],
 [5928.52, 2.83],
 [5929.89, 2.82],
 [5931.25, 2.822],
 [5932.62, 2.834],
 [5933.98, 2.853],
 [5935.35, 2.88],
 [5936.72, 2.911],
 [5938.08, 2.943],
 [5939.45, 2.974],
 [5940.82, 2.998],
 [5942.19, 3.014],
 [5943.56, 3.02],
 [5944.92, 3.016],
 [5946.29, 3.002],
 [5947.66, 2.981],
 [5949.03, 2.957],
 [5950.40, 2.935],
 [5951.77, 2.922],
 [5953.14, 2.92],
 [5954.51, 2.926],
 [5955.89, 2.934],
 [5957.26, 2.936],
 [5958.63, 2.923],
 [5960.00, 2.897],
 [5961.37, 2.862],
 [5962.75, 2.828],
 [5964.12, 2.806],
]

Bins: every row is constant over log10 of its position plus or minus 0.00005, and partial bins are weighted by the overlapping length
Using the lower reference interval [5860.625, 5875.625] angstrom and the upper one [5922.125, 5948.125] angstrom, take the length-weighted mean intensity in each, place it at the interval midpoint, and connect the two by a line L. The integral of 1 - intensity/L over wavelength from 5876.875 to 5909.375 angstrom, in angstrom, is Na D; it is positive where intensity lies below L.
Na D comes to 4.10 angstrom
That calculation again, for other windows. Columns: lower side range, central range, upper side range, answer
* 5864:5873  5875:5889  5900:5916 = 0.86 angstrom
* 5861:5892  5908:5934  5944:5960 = 0.45 angstrom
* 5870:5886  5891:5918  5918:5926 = 2.50 angstrom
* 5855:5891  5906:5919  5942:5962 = 0.69 angstrom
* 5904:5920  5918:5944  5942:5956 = -0.60 angstrom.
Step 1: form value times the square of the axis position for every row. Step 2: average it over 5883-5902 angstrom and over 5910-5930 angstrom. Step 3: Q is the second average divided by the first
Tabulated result 1.15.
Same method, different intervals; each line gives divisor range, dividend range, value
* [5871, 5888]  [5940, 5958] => 1.12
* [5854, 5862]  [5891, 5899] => 0.84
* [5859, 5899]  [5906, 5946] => 1.07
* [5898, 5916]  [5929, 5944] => 1.13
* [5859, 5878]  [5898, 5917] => 0.91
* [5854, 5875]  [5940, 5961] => 1.04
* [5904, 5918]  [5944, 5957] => 1.12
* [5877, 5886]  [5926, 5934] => 1.09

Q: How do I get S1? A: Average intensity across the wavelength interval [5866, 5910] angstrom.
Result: 2.63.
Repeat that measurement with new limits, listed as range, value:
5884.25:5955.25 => 2.75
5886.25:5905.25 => 2.48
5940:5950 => 3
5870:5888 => 2.71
